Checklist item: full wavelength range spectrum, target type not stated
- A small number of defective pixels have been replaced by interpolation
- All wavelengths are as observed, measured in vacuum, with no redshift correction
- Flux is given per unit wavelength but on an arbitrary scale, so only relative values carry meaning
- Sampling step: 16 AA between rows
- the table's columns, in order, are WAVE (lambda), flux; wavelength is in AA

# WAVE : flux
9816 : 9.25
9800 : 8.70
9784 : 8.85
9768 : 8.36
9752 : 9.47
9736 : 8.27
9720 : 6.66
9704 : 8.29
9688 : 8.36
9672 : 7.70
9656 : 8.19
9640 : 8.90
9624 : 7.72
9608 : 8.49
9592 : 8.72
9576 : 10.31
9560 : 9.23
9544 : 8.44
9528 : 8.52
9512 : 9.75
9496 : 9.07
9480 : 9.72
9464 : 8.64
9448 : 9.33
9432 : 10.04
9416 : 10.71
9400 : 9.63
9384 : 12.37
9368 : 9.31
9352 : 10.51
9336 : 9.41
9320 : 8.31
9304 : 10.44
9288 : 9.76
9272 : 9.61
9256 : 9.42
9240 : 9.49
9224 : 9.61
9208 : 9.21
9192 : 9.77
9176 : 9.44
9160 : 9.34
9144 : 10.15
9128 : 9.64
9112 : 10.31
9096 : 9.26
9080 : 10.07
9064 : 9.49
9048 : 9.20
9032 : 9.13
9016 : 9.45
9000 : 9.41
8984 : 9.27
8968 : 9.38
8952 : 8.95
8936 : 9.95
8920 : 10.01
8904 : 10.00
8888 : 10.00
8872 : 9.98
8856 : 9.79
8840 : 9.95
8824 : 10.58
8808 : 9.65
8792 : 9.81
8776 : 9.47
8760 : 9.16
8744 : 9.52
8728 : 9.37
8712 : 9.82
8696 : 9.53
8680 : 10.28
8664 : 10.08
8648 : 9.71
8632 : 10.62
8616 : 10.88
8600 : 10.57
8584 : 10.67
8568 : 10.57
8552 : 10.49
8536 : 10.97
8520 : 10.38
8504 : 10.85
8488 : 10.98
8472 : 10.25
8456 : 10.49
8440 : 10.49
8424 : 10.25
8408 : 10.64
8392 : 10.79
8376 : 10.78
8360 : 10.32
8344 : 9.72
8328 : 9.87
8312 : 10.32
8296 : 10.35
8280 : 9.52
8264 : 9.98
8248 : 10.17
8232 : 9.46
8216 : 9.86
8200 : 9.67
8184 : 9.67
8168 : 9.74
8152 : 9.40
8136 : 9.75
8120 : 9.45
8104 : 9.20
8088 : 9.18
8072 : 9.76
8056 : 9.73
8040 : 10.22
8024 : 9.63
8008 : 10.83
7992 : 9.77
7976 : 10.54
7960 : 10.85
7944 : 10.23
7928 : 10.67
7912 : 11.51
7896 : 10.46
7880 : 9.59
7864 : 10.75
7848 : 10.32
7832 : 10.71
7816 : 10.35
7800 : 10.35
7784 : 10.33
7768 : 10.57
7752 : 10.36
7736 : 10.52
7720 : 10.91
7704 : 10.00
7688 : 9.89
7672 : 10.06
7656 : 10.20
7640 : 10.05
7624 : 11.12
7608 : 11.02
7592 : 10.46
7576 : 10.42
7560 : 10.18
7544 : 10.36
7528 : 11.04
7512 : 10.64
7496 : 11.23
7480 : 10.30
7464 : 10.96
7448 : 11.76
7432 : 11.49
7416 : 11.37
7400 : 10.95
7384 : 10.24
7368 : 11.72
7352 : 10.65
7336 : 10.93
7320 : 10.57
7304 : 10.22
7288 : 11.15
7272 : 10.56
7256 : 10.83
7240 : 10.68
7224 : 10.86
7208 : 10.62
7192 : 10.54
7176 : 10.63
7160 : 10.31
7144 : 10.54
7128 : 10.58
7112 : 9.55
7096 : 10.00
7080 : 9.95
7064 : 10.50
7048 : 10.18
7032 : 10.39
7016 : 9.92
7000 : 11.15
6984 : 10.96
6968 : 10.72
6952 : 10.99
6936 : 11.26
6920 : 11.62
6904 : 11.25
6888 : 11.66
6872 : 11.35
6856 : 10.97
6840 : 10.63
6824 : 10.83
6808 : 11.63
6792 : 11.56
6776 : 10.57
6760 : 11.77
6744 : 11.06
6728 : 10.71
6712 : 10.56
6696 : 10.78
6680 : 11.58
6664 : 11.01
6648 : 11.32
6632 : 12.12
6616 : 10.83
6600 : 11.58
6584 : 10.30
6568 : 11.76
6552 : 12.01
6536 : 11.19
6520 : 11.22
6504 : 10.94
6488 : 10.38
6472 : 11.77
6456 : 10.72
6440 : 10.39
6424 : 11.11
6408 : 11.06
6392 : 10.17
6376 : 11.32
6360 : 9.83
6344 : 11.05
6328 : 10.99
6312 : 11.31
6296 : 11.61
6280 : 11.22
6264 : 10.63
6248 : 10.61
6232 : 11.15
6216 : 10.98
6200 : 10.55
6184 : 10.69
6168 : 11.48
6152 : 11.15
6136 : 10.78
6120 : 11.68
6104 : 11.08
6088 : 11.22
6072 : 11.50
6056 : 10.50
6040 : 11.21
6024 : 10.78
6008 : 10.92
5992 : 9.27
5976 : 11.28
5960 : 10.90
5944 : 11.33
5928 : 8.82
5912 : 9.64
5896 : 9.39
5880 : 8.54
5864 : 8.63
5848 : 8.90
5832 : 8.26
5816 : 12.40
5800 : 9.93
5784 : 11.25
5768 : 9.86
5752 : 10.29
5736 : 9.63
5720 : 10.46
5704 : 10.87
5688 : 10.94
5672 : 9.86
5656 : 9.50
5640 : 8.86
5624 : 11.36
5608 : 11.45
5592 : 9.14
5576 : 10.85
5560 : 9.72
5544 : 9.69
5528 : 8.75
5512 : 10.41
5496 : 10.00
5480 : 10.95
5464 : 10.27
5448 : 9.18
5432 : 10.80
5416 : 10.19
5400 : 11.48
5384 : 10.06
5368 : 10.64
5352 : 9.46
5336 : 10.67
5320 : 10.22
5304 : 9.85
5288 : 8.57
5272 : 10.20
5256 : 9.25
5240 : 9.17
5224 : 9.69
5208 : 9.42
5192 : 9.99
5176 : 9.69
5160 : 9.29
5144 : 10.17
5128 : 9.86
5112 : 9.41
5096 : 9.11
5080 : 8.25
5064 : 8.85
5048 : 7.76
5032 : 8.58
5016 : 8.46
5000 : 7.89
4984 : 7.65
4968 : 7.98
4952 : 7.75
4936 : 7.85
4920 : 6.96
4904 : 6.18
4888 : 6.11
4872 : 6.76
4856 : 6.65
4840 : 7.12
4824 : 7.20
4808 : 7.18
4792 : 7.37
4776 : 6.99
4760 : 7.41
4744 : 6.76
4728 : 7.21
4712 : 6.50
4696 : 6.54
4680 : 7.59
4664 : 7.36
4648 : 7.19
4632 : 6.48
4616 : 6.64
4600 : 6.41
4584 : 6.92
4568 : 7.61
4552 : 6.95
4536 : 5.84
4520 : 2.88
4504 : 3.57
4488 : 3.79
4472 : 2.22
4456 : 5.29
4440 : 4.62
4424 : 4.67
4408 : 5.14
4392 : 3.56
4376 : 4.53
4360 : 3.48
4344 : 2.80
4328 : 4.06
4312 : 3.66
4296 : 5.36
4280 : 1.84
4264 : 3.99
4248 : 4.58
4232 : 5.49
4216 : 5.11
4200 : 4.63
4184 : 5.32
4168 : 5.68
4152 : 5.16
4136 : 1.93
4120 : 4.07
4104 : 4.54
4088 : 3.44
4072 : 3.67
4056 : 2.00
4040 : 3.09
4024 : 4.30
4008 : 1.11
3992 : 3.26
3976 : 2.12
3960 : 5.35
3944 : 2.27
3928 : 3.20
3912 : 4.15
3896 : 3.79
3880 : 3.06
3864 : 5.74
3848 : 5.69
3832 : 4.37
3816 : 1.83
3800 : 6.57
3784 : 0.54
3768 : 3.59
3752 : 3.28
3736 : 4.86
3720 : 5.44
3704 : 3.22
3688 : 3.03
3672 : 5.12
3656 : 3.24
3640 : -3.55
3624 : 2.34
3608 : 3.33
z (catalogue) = 0.14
